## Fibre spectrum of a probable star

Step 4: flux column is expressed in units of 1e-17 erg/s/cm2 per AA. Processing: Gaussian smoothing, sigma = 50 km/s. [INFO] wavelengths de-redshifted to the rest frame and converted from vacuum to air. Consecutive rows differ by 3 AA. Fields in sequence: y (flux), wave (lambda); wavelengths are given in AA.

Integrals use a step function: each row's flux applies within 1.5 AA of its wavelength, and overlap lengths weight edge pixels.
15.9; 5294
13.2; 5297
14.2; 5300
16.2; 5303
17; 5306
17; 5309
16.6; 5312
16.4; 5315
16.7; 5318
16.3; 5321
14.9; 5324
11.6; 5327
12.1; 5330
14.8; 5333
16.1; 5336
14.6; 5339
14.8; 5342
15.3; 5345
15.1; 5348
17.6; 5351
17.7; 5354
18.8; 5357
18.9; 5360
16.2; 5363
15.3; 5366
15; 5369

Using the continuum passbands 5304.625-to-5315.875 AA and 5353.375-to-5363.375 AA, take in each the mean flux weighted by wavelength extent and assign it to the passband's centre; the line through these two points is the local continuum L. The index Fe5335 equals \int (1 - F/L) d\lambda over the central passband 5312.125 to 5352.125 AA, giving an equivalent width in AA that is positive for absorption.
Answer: 5.16 AA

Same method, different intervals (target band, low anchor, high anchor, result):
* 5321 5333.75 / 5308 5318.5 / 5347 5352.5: 2.3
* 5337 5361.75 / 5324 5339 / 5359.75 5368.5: -2.2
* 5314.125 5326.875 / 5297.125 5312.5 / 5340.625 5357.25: 0.4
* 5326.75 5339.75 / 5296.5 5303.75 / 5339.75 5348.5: 0.8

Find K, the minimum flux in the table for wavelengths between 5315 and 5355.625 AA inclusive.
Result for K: 11.6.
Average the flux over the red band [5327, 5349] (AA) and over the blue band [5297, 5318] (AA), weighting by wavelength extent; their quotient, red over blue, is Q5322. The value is 0.9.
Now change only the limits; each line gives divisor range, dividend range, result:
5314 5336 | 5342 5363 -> 1.15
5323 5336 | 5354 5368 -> 1.27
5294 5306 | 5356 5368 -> 1.14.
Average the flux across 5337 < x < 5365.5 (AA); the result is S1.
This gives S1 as 16.5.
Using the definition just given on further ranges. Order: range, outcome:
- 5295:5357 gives 15.5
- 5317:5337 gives 14.6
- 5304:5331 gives 15.5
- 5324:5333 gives 12.9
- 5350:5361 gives 18.2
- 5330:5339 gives 14.8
